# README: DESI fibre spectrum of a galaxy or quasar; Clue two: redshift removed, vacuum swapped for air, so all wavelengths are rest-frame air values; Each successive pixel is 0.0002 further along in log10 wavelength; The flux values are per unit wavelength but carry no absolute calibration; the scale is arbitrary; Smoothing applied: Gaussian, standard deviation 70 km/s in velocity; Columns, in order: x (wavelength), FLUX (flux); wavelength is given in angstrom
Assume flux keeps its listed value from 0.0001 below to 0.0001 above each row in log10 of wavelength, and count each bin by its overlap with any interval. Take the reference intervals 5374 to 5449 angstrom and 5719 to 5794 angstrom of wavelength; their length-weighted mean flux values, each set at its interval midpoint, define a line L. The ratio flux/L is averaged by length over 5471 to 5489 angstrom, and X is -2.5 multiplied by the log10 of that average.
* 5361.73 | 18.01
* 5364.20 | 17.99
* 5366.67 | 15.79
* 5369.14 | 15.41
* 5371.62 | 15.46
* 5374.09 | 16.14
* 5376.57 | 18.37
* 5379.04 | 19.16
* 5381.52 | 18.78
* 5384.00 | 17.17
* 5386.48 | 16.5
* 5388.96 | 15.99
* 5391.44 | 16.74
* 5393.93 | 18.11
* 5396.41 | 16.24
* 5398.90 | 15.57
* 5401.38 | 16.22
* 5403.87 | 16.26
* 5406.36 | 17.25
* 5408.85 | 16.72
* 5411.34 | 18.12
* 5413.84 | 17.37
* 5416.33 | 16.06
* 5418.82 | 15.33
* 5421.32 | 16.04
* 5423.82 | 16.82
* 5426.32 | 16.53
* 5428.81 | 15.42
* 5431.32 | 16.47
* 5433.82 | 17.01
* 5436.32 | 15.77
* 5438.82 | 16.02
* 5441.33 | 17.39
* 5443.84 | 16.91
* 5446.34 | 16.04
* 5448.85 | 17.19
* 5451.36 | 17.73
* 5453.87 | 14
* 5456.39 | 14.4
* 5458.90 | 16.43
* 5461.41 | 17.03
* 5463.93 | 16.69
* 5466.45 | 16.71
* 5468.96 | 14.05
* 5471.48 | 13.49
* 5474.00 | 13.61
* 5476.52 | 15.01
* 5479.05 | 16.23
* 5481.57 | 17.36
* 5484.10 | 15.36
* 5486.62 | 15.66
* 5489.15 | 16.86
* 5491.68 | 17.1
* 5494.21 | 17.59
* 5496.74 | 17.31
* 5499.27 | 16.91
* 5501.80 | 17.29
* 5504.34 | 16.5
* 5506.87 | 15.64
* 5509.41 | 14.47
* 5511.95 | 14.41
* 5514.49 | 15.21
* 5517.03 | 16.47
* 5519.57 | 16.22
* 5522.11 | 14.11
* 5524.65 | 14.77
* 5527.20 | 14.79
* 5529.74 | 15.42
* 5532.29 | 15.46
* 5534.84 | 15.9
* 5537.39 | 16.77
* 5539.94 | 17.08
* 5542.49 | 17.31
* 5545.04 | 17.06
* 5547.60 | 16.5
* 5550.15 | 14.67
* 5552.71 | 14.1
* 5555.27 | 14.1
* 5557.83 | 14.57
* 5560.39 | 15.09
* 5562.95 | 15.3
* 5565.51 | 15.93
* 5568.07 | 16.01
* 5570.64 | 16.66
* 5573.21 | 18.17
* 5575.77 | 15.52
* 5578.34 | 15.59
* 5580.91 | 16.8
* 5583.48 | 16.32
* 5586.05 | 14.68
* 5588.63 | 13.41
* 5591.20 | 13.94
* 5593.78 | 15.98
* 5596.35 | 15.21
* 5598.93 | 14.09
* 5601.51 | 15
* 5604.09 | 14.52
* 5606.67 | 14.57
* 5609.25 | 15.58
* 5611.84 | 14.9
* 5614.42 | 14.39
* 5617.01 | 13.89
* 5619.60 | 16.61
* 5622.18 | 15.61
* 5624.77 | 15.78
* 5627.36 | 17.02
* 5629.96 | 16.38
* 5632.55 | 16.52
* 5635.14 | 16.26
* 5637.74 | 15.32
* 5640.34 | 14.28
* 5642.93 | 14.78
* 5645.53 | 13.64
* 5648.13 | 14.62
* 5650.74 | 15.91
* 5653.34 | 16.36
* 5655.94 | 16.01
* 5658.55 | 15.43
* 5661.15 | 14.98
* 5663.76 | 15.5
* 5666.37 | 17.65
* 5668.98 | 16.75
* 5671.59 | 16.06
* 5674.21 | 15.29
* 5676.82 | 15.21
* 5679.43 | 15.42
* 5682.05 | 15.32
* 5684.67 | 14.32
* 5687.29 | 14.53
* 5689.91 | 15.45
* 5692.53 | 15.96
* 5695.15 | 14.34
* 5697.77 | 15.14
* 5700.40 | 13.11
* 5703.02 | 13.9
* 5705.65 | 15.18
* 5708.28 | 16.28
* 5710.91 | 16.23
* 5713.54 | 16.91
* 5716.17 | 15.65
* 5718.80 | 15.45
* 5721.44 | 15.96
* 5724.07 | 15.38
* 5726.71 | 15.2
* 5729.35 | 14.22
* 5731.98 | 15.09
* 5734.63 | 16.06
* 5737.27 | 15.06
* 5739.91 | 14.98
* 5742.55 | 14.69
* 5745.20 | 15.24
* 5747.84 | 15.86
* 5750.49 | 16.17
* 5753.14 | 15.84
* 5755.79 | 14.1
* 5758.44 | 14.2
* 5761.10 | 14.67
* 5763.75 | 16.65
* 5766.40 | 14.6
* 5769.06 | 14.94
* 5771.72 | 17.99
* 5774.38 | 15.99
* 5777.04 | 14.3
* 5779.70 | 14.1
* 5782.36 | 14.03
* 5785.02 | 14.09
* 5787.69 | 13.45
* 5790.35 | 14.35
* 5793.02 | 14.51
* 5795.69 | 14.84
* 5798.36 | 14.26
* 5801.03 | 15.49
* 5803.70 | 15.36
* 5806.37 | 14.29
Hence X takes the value 0.07 mag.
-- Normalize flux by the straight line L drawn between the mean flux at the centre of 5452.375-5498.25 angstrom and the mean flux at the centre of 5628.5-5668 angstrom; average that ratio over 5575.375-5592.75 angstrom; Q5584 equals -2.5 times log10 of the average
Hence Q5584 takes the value 0.04 mag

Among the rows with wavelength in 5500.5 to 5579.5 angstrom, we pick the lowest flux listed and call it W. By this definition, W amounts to 14.1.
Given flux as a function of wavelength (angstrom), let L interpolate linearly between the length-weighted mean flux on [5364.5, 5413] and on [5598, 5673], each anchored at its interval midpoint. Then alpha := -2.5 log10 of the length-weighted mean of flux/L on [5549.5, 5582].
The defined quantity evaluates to 0.02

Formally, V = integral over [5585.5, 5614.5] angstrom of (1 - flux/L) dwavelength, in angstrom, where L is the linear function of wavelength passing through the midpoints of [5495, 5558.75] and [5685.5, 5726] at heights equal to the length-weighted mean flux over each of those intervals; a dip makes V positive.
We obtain 1.59 angstrom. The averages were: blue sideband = 15.7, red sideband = 15.3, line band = 14.7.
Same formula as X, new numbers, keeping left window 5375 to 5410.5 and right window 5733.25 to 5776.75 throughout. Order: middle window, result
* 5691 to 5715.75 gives 0.03 mag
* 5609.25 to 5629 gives 0.04 mag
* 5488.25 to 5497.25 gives -0.04 mag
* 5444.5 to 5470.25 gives 0.05 mag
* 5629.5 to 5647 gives 0.05 mag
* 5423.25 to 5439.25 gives 0.04 mag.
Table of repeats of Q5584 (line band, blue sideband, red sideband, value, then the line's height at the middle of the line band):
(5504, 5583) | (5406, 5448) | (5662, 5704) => 0.02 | 16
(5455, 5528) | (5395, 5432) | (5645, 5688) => 0.02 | 16.2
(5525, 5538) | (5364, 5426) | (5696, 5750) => 0.04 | 16.1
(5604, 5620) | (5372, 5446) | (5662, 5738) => 0.07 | 15.8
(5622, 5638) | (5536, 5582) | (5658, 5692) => -0.03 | 15.7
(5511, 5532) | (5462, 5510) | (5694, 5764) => 0.05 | 15.9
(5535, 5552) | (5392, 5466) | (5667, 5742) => -0.03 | 16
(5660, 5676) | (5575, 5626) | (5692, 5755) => -0.06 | 15.2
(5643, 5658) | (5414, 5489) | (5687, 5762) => 0.01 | 15.4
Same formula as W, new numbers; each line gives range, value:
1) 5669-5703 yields 13.11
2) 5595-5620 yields 13.89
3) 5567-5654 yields 13.41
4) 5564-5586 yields 15.52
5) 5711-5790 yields 13.45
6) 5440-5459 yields 14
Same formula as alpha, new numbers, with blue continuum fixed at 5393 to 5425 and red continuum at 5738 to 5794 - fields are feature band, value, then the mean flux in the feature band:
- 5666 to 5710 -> 0.01 mag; 15.2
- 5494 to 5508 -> -0.04 mag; 16.8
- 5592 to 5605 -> 0.06 mag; 14.9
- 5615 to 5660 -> 0.00 mag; 15.5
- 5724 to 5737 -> 0.00 mag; 15.2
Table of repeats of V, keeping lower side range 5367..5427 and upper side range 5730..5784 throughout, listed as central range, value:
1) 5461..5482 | 1.3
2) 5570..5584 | -0.5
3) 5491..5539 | 1.0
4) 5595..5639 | 1.2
